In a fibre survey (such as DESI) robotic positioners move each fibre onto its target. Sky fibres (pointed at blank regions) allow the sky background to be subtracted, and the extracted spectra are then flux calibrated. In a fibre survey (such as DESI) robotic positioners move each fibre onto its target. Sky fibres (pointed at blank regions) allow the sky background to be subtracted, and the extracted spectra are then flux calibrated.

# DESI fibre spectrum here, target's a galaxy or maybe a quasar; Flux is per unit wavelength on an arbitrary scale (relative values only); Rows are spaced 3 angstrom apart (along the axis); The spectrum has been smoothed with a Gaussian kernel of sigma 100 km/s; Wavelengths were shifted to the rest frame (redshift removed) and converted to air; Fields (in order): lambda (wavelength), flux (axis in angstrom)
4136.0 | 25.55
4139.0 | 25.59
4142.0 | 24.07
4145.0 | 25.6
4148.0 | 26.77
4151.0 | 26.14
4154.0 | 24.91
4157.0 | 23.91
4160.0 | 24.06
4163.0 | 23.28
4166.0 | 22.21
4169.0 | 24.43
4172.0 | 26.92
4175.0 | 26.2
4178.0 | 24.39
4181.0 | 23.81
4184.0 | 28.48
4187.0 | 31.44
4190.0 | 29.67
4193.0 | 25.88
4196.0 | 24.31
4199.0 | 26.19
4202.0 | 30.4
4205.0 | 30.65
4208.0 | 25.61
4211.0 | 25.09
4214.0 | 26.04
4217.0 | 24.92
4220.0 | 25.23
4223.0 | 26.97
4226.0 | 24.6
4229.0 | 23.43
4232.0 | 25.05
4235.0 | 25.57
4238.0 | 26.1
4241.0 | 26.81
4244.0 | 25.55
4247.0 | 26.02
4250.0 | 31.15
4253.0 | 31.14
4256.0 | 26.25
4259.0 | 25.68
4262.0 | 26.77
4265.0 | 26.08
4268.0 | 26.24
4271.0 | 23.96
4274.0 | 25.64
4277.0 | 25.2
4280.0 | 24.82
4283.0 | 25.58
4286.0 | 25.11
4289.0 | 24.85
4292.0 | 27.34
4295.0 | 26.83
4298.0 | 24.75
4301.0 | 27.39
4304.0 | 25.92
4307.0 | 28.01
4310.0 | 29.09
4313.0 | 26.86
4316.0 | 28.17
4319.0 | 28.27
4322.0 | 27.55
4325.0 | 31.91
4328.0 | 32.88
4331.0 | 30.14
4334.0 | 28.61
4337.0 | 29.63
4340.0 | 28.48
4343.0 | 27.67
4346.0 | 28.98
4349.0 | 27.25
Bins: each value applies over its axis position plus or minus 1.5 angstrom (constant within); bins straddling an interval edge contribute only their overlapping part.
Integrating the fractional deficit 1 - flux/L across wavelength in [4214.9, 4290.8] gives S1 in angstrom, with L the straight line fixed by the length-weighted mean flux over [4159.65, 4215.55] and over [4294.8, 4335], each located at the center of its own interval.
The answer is 3.9 angstrom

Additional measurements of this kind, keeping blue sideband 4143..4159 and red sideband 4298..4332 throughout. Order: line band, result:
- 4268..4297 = 2.51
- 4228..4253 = 0.51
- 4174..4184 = 0.25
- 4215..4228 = 0.66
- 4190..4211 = -0.69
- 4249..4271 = 0.15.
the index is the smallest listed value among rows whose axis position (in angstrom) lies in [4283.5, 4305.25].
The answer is 24.75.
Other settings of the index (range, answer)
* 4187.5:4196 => 24.31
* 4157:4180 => 22.21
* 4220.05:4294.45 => 23.43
